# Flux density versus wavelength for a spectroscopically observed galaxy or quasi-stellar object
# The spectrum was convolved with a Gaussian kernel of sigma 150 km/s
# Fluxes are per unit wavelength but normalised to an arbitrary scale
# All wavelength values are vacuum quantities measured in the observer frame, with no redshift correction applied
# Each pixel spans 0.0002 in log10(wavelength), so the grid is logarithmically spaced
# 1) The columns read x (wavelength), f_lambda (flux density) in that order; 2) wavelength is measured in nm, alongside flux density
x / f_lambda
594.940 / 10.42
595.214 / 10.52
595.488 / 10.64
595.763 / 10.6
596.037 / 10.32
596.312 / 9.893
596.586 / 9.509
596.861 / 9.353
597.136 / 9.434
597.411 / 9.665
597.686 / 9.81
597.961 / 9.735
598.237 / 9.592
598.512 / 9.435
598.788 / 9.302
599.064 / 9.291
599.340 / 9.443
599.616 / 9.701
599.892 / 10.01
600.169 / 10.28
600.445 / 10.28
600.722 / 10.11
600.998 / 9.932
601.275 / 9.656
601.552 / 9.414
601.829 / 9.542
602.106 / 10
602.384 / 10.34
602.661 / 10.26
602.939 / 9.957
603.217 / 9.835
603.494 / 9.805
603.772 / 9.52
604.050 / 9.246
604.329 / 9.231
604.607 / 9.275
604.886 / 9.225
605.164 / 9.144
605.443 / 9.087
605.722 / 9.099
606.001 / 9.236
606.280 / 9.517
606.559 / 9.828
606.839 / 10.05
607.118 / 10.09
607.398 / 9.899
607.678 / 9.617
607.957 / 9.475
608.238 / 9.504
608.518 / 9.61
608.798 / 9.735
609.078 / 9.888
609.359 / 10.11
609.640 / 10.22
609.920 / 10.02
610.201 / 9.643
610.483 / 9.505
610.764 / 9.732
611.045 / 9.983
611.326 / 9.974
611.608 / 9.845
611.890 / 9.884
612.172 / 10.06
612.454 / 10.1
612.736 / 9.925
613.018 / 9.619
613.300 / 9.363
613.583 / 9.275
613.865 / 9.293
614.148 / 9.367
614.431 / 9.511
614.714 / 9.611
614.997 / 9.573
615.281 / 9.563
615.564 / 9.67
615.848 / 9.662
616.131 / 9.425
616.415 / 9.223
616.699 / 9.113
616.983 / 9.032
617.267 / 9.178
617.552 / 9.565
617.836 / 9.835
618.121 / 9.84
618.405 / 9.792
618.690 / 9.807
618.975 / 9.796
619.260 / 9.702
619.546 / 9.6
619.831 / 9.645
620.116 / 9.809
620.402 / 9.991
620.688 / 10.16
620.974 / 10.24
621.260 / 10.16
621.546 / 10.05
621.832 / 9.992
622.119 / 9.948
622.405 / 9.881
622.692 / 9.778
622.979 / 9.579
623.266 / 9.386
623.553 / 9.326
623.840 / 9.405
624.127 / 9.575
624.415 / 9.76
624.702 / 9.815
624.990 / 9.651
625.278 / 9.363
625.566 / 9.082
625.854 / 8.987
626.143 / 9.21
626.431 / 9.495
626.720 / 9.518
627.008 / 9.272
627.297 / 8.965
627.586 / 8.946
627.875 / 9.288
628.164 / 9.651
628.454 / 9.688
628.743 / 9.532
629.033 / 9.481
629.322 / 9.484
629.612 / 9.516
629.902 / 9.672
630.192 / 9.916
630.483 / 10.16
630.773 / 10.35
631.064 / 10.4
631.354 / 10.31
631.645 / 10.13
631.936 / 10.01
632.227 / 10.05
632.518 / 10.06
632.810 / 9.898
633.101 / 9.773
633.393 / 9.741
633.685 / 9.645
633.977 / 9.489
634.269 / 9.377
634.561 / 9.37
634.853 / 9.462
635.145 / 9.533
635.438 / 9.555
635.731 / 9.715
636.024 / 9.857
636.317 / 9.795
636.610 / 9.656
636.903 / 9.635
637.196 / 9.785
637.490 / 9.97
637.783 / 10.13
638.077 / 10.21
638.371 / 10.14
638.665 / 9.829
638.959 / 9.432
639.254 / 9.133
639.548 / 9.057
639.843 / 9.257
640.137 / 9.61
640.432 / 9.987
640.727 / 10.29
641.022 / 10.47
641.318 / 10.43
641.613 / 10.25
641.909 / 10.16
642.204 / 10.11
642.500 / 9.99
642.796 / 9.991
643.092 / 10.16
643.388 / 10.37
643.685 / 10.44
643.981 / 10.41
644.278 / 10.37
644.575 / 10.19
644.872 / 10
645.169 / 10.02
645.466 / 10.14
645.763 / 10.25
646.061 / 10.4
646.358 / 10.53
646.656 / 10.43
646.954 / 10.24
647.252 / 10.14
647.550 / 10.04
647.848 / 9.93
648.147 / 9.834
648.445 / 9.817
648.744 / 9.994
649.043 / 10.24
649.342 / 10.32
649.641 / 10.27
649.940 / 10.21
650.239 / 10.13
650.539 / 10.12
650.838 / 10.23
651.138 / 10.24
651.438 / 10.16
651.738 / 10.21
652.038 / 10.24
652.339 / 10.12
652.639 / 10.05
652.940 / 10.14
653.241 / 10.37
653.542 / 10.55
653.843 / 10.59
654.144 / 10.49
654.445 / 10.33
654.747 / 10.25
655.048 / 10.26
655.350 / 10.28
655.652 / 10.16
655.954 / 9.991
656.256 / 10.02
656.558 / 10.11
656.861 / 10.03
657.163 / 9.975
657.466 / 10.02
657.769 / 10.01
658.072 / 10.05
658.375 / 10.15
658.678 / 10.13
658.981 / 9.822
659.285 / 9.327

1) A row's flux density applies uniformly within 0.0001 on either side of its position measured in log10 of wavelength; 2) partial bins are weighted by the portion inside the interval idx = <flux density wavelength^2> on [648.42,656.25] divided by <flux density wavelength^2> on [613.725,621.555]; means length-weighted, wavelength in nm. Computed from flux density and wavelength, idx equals 1.2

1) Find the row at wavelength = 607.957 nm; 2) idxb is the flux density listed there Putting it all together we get 9.475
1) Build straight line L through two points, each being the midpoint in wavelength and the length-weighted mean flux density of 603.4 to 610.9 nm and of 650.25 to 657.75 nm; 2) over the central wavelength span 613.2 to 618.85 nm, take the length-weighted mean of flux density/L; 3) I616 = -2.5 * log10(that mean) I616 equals 0.03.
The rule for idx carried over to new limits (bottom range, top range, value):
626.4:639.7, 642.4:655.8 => 1.11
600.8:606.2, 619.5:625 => 1.09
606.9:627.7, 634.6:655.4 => 1.14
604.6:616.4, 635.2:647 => 1.14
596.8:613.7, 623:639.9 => 1.08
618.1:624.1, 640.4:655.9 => 1.14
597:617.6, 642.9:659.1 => 1.21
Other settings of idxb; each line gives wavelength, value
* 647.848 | 9.93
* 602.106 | 10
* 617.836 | 9.835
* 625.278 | 9.363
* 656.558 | 10.11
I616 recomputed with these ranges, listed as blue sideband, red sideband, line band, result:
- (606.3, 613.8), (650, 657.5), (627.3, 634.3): 0.02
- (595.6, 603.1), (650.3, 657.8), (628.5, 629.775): 0.06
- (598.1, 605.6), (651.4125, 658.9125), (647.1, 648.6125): 0.02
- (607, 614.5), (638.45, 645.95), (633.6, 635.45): 0.05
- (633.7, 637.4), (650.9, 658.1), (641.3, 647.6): -0.04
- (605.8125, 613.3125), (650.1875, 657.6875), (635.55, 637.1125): 0.03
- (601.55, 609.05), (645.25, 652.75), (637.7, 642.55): 0.02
